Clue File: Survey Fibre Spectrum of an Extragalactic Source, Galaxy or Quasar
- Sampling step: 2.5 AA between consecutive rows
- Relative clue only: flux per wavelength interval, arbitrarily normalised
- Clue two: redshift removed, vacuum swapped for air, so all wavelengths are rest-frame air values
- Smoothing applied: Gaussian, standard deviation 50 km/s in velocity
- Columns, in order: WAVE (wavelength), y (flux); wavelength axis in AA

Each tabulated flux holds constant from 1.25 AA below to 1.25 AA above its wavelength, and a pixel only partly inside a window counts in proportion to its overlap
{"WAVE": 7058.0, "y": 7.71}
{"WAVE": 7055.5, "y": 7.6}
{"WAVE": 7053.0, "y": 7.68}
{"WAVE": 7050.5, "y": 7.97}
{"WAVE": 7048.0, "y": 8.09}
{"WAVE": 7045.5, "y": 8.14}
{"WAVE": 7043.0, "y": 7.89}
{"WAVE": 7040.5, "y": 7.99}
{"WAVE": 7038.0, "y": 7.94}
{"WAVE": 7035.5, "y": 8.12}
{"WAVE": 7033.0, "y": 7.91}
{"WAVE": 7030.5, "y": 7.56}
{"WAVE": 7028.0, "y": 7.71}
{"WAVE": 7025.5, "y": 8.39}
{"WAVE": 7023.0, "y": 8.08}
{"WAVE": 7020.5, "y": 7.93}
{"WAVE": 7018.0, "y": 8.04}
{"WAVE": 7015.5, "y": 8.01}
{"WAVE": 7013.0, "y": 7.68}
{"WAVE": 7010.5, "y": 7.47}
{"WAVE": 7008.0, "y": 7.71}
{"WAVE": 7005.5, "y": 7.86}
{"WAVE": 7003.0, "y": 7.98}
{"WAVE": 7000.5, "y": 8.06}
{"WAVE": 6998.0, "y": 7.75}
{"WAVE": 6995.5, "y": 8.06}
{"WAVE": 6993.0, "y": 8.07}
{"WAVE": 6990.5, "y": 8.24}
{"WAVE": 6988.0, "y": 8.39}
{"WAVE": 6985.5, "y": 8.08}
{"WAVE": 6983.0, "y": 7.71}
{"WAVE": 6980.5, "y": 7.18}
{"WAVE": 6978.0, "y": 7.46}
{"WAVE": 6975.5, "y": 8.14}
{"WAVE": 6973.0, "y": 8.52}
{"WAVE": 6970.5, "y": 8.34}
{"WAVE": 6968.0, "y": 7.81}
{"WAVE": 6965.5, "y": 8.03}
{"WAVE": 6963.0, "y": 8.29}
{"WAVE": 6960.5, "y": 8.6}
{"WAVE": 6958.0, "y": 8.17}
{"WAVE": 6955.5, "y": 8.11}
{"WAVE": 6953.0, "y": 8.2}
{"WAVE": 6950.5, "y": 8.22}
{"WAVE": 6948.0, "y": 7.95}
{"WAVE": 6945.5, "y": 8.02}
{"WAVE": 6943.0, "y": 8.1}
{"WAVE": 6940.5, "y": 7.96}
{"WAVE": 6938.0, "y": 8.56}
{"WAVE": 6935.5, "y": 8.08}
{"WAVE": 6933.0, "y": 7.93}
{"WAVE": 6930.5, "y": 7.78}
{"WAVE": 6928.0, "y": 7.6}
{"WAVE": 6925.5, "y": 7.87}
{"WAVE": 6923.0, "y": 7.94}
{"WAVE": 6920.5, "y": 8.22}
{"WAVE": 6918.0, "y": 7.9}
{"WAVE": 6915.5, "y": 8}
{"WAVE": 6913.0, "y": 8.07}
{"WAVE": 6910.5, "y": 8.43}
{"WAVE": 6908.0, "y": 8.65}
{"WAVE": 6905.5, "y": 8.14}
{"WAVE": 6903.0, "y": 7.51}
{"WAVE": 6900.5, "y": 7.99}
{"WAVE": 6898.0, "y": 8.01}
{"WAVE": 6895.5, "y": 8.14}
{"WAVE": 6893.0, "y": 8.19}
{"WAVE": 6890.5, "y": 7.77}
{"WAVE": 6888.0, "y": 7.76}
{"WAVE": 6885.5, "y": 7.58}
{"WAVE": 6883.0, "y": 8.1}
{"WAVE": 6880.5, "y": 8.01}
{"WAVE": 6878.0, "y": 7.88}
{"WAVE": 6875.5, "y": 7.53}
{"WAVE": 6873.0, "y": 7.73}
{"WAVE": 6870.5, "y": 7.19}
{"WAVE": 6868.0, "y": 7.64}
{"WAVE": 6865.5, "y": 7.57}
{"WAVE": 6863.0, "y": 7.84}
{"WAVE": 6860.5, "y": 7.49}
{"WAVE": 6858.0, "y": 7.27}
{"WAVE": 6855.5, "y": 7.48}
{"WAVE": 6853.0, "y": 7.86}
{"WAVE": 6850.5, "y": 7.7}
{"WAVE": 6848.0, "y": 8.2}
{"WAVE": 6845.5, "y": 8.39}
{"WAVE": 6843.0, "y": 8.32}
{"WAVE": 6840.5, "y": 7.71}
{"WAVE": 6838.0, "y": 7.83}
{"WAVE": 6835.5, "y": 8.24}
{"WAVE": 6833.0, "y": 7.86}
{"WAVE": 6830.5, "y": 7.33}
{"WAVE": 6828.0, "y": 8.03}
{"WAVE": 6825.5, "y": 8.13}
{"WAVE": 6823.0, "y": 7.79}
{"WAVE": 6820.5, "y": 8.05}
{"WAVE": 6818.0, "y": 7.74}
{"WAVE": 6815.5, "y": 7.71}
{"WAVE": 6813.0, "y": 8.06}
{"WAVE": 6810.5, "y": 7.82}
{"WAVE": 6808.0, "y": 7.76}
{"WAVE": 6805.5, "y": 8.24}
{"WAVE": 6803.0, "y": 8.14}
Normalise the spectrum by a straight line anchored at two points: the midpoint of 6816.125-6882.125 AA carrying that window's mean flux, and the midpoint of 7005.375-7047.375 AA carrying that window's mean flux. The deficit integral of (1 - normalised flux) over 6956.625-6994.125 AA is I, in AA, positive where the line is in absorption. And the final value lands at -0.9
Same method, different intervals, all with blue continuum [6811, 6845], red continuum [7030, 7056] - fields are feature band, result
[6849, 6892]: 1.3 AA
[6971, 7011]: -0.1 AA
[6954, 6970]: -0.5 AA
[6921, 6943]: -0.2 AA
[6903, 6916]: -0.5 AA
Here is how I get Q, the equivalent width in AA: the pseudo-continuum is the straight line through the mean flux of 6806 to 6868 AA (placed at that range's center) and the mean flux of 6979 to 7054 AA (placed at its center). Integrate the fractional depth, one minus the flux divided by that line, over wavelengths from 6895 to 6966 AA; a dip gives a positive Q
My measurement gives -1.8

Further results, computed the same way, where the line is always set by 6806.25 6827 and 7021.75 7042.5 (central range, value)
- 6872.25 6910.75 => -0.2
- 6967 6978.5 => -0.2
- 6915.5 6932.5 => 0.1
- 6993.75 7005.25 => 0.0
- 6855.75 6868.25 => 0.6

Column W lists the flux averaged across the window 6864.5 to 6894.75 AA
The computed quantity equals 7.75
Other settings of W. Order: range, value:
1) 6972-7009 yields 7.95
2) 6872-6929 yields 7.96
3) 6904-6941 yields 8.07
